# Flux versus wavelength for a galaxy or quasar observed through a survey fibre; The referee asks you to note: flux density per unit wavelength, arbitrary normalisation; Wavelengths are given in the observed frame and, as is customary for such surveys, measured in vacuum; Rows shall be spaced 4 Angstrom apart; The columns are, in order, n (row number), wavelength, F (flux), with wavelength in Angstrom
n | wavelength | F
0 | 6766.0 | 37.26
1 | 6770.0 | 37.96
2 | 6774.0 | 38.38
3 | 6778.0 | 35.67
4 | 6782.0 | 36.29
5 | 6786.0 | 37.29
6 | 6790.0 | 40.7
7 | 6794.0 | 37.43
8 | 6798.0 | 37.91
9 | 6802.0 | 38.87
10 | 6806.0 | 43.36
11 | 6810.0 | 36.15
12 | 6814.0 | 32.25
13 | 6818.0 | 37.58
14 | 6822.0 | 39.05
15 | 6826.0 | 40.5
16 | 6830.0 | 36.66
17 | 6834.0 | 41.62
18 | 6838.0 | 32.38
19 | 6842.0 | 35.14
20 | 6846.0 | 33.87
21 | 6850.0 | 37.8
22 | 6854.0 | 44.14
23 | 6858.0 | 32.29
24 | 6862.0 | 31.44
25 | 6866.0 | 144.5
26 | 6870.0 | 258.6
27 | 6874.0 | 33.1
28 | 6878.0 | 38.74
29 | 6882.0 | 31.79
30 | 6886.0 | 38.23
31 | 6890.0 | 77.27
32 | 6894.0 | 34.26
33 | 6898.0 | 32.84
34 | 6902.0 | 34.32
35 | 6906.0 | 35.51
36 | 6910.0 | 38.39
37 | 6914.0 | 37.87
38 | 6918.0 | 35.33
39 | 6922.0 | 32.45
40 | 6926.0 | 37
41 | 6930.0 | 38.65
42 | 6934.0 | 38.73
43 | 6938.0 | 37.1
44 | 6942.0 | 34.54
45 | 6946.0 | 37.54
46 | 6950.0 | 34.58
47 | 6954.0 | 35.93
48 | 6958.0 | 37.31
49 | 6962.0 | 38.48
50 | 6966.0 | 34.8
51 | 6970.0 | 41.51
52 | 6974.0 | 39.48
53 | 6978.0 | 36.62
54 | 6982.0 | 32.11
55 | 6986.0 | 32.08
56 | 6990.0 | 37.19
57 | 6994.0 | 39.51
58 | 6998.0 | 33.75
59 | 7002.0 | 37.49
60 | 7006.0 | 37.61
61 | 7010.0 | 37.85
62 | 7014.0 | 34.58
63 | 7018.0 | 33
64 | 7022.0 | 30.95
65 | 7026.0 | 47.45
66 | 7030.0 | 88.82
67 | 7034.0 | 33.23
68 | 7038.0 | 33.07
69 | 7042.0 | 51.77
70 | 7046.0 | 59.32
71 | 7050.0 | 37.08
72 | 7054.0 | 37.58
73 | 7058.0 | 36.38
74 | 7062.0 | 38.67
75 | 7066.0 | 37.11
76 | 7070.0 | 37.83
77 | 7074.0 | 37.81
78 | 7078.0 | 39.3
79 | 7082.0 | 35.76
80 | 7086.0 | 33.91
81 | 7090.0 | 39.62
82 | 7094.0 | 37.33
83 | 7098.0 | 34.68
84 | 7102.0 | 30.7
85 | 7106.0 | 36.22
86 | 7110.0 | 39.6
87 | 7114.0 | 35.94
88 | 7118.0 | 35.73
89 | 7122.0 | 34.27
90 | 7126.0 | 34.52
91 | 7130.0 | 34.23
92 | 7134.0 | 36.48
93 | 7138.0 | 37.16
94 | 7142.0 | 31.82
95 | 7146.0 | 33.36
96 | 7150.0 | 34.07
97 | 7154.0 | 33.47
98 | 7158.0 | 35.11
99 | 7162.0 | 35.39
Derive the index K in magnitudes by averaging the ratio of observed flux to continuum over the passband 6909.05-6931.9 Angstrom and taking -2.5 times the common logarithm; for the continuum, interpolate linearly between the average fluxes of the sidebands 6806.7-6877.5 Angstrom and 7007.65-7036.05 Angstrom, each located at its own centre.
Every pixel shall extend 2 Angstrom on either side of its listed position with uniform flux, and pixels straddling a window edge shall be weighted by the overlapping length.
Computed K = 0.34 mag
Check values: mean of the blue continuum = 55.1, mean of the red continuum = 43.6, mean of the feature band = 36.5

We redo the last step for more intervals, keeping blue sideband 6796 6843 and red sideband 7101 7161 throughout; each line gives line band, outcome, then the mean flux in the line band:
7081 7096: -0.04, 36.7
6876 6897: -0.17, 43.5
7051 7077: -0.06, 37.6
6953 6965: -0.02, 37.1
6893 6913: 0.05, 35.2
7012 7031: -0.24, 44.8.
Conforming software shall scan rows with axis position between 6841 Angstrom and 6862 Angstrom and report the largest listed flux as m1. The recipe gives 44.14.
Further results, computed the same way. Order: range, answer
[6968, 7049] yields 88.82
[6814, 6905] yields 258.6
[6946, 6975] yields 41.51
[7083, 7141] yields 39.62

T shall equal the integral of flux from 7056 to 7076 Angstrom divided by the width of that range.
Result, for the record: 37.6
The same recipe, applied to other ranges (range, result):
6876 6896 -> 44.1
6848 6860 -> 38.1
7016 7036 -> 46.7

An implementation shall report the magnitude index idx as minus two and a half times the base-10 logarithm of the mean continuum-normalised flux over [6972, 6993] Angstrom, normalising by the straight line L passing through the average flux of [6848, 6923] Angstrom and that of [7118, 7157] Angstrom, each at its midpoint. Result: 0.308 mag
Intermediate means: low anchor 55.5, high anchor 34.5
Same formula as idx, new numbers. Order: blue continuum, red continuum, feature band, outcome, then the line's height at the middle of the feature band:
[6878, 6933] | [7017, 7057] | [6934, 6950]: 0.12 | 40.6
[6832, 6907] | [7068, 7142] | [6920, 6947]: 0.34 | 50.2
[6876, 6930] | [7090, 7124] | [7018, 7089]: -0.14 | 36.6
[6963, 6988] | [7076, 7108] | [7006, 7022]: 0.04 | 36.1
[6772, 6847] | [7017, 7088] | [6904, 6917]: 0.06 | 39.2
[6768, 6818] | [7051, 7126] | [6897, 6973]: 0.02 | 37.1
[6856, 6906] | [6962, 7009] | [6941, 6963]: 0.24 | 45.6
